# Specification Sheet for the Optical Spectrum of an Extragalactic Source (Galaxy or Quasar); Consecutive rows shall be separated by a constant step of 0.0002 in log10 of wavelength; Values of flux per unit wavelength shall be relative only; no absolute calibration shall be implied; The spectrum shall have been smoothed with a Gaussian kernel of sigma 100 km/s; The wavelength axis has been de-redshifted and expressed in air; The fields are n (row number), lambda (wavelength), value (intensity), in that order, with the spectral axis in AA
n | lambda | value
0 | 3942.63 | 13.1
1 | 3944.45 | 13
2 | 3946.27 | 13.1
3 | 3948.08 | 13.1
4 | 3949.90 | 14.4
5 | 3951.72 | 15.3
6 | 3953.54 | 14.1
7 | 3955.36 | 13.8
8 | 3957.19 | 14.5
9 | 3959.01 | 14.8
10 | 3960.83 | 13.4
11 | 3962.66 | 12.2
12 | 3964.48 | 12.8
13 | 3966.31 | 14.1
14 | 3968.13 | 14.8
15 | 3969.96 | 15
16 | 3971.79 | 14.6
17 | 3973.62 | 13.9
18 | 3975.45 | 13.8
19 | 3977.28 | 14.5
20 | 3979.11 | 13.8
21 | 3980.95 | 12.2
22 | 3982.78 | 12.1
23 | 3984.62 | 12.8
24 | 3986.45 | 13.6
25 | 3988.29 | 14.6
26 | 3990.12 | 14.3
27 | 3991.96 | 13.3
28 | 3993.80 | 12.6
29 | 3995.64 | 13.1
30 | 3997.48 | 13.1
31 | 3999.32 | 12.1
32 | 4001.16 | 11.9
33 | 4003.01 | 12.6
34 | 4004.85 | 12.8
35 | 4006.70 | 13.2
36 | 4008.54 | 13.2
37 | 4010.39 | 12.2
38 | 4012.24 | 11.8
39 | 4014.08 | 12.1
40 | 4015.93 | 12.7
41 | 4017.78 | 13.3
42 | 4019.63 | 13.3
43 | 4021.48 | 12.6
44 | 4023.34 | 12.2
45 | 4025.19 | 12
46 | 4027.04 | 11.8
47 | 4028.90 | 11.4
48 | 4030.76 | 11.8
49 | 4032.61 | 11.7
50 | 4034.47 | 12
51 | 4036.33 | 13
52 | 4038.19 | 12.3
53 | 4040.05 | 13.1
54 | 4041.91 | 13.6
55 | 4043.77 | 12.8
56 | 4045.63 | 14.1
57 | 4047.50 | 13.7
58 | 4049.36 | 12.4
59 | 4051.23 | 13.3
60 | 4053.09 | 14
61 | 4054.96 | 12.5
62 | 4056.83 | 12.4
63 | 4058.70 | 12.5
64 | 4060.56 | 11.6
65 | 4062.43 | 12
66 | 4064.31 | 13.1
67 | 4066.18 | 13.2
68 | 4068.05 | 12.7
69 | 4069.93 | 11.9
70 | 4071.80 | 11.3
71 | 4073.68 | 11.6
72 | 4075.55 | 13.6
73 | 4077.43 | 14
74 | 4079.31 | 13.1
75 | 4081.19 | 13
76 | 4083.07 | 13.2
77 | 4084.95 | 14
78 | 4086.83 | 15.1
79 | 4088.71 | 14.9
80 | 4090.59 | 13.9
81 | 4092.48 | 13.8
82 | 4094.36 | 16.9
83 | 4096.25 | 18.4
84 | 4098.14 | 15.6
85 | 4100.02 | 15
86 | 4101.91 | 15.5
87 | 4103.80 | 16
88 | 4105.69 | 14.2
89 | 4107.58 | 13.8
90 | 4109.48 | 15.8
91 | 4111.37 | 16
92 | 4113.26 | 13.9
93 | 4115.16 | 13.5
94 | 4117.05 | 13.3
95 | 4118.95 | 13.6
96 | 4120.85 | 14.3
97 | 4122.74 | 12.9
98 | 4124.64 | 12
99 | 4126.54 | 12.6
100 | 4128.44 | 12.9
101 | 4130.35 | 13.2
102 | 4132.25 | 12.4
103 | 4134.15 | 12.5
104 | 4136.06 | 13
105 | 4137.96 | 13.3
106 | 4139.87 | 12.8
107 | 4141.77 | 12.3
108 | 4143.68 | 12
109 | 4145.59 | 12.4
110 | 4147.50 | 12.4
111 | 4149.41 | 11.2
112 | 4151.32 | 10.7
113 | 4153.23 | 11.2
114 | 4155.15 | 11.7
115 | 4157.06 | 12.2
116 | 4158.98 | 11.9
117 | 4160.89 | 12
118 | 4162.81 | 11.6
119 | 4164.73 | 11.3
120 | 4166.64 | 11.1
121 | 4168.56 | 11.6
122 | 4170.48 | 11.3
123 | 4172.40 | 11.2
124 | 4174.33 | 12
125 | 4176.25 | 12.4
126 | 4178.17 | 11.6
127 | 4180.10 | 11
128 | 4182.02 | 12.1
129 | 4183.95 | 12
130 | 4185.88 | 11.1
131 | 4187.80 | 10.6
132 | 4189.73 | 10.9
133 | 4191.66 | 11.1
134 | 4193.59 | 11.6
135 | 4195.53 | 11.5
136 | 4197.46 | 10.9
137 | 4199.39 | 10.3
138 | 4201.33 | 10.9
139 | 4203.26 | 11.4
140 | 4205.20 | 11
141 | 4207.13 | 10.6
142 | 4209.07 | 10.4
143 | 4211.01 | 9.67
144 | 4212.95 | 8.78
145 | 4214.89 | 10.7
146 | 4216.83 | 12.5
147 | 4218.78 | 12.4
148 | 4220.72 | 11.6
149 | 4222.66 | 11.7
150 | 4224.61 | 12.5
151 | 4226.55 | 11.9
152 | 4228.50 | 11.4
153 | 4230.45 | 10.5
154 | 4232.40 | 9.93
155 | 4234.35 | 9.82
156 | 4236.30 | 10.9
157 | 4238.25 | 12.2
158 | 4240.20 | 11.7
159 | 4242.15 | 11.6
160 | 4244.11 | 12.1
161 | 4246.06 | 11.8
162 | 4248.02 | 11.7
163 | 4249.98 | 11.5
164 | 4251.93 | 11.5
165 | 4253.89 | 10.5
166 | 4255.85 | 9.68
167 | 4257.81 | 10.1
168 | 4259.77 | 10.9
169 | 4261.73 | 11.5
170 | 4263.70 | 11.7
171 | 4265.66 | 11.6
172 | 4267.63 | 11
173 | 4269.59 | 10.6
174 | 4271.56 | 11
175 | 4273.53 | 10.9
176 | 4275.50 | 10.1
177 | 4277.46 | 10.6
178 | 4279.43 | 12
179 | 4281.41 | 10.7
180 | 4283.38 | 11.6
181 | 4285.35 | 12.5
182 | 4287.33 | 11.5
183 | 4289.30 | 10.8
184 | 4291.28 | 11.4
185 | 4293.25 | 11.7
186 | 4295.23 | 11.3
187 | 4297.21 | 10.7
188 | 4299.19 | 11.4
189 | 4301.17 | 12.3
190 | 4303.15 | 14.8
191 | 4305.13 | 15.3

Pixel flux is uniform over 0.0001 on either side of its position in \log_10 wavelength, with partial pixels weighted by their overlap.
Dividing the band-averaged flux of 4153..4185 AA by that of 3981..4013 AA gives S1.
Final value 0.9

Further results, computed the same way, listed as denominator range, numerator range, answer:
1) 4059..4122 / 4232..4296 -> 0.80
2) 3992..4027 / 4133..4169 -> 0.95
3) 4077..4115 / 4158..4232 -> 0.76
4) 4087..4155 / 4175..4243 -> 0.82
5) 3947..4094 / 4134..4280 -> 0.86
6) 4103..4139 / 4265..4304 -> 0.84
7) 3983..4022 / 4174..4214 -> 0.85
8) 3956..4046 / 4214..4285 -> 0.86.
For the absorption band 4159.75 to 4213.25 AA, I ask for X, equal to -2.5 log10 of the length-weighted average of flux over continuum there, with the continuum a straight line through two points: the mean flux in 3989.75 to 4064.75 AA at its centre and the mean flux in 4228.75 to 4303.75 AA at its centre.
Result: 0.05 mag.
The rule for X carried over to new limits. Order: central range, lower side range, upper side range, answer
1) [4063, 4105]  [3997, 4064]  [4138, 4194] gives -0.154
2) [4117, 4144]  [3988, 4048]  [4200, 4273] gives -0.087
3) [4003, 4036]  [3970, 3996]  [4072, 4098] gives 0.119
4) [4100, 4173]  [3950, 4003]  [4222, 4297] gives -0.047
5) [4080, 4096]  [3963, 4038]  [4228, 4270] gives -0.179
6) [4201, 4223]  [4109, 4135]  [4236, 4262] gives 0.090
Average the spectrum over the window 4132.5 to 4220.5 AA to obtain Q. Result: 11.5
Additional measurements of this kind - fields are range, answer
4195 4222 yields 10.9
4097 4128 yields 14.3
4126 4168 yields 12.1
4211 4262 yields 11.2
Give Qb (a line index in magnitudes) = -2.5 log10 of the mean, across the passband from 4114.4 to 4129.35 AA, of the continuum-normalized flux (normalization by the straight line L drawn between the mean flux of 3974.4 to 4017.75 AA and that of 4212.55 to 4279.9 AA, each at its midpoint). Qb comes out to -0.09 mag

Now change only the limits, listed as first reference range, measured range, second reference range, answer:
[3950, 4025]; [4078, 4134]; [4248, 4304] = -0.14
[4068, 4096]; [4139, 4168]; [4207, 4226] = 0.05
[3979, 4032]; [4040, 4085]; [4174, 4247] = -0.05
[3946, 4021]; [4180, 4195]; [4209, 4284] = 0.03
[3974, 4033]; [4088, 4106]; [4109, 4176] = -0.22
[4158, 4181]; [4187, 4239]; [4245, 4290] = 0.03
